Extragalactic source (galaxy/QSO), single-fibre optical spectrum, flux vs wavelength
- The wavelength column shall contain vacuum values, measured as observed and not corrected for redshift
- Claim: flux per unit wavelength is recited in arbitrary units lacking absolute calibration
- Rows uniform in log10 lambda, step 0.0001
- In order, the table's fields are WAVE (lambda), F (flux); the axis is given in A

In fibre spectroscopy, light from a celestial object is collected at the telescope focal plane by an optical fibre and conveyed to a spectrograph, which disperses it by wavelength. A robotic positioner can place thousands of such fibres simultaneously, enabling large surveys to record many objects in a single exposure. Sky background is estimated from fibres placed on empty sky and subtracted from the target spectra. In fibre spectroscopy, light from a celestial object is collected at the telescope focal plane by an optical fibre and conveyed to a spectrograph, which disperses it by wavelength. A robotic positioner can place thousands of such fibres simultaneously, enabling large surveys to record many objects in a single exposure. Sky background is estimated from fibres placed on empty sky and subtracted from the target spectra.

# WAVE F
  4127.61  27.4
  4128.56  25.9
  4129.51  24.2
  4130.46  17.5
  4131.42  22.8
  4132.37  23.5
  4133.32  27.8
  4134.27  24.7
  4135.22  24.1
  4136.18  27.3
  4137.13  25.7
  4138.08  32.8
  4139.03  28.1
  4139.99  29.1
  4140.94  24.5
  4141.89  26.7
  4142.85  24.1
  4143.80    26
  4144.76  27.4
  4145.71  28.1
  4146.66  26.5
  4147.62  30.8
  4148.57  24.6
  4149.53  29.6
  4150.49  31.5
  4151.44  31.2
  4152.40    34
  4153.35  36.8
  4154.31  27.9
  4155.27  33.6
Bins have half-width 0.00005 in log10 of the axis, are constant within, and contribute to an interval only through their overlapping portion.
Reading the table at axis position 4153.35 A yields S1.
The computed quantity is 36.8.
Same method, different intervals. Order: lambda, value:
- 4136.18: 27.3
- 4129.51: 24.2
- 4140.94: 24.5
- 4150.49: 31.5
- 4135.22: 24.1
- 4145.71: 28.1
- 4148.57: 24.6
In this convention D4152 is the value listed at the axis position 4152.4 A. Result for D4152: 34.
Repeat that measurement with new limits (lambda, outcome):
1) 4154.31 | 27.9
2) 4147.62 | 30.8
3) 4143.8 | 26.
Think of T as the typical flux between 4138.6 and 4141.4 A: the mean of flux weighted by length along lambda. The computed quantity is 27.2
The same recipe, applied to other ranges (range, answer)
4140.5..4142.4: 25.6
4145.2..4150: 27.9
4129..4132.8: 22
